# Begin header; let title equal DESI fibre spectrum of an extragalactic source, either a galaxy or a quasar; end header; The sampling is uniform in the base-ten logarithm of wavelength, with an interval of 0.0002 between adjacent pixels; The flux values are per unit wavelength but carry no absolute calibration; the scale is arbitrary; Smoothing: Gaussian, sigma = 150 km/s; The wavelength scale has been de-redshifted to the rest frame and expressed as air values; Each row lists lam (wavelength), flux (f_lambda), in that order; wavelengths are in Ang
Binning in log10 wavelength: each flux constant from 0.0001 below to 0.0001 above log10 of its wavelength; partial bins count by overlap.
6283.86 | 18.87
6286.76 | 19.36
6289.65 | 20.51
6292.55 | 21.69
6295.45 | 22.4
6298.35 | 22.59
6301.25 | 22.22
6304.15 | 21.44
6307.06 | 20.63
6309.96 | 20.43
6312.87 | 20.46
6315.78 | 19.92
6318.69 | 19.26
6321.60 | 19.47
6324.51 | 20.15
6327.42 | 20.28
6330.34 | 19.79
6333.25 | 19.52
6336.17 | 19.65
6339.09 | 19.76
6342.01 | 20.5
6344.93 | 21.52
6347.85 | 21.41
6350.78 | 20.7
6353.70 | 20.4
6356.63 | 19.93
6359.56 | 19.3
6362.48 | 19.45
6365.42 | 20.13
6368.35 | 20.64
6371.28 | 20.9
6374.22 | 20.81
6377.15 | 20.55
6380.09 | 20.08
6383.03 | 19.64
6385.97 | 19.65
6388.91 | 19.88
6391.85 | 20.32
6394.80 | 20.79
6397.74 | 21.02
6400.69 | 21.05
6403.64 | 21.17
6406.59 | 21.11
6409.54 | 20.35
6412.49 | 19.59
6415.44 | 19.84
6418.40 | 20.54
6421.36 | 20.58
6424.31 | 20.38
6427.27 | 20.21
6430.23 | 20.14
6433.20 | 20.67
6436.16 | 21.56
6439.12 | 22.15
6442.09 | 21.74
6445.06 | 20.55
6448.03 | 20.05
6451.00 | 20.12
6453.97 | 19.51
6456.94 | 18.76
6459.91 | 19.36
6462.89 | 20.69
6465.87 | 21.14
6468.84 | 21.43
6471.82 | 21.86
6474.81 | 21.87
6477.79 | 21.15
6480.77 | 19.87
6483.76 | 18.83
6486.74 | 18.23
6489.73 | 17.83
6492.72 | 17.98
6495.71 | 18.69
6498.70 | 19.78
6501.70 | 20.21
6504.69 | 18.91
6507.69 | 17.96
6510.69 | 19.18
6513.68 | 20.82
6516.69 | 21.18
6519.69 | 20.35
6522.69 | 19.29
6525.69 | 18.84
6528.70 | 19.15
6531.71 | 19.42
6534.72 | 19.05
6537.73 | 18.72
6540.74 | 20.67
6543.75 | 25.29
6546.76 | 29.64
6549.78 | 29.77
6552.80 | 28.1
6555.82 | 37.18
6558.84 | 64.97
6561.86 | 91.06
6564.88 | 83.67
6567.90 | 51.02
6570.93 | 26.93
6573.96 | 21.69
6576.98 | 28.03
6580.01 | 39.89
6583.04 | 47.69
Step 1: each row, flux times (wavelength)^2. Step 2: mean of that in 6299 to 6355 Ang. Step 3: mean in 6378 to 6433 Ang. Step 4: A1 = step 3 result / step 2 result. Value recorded 1.02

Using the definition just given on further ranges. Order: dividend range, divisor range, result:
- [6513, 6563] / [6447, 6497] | 1.51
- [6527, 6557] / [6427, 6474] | 1.22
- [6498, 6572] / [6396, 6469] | 1.54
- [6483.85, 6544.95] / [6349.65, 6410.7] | 1.00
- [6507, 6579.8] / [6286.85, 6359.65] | 1.65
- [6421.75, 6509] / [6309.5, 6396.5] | 1.03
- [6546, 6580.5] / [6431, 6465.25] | 2.27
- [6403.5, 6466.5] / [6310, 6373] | 1.04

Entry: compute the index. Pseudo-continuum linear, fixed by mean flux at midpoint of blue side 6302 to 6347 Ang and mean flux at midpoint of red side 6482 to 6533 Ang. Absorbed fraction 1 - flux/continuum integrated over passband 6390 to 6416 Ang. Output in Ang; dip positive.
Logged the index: -1.1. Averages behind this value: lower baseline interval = 20.2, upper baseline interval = 19.2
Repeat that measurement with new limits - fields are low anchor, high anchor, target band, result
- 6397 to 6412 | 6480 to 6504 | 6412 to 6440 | -0.28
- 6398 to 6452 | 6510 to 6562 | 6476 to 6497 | 4.71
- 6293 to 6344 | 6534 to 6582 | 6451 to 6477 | 9.14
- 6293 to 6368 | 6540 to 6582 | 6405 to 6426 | 5.91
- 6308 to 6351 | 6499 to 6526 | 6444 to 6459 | 0.07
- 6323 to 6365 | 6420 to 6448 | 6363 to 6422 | 0.34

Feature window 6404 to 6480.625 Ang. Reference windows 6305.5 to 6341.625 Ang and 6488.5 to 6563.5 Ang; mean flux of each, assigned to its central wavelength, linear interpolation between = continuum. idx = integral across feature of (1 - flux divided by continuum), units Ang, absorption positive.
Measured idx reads 9.9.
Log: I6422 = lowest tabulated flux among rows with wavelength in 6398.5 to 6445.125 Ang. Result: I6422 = 19.59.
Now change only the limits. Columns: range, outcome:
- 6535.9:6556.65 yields 18.72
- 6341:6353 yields 20.5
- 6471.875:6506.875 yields 17.83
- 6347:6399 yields 19.3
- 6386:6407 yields 19.88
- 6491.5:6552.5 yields 17.96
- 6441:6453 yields 20.05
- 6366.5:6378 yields 20.55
